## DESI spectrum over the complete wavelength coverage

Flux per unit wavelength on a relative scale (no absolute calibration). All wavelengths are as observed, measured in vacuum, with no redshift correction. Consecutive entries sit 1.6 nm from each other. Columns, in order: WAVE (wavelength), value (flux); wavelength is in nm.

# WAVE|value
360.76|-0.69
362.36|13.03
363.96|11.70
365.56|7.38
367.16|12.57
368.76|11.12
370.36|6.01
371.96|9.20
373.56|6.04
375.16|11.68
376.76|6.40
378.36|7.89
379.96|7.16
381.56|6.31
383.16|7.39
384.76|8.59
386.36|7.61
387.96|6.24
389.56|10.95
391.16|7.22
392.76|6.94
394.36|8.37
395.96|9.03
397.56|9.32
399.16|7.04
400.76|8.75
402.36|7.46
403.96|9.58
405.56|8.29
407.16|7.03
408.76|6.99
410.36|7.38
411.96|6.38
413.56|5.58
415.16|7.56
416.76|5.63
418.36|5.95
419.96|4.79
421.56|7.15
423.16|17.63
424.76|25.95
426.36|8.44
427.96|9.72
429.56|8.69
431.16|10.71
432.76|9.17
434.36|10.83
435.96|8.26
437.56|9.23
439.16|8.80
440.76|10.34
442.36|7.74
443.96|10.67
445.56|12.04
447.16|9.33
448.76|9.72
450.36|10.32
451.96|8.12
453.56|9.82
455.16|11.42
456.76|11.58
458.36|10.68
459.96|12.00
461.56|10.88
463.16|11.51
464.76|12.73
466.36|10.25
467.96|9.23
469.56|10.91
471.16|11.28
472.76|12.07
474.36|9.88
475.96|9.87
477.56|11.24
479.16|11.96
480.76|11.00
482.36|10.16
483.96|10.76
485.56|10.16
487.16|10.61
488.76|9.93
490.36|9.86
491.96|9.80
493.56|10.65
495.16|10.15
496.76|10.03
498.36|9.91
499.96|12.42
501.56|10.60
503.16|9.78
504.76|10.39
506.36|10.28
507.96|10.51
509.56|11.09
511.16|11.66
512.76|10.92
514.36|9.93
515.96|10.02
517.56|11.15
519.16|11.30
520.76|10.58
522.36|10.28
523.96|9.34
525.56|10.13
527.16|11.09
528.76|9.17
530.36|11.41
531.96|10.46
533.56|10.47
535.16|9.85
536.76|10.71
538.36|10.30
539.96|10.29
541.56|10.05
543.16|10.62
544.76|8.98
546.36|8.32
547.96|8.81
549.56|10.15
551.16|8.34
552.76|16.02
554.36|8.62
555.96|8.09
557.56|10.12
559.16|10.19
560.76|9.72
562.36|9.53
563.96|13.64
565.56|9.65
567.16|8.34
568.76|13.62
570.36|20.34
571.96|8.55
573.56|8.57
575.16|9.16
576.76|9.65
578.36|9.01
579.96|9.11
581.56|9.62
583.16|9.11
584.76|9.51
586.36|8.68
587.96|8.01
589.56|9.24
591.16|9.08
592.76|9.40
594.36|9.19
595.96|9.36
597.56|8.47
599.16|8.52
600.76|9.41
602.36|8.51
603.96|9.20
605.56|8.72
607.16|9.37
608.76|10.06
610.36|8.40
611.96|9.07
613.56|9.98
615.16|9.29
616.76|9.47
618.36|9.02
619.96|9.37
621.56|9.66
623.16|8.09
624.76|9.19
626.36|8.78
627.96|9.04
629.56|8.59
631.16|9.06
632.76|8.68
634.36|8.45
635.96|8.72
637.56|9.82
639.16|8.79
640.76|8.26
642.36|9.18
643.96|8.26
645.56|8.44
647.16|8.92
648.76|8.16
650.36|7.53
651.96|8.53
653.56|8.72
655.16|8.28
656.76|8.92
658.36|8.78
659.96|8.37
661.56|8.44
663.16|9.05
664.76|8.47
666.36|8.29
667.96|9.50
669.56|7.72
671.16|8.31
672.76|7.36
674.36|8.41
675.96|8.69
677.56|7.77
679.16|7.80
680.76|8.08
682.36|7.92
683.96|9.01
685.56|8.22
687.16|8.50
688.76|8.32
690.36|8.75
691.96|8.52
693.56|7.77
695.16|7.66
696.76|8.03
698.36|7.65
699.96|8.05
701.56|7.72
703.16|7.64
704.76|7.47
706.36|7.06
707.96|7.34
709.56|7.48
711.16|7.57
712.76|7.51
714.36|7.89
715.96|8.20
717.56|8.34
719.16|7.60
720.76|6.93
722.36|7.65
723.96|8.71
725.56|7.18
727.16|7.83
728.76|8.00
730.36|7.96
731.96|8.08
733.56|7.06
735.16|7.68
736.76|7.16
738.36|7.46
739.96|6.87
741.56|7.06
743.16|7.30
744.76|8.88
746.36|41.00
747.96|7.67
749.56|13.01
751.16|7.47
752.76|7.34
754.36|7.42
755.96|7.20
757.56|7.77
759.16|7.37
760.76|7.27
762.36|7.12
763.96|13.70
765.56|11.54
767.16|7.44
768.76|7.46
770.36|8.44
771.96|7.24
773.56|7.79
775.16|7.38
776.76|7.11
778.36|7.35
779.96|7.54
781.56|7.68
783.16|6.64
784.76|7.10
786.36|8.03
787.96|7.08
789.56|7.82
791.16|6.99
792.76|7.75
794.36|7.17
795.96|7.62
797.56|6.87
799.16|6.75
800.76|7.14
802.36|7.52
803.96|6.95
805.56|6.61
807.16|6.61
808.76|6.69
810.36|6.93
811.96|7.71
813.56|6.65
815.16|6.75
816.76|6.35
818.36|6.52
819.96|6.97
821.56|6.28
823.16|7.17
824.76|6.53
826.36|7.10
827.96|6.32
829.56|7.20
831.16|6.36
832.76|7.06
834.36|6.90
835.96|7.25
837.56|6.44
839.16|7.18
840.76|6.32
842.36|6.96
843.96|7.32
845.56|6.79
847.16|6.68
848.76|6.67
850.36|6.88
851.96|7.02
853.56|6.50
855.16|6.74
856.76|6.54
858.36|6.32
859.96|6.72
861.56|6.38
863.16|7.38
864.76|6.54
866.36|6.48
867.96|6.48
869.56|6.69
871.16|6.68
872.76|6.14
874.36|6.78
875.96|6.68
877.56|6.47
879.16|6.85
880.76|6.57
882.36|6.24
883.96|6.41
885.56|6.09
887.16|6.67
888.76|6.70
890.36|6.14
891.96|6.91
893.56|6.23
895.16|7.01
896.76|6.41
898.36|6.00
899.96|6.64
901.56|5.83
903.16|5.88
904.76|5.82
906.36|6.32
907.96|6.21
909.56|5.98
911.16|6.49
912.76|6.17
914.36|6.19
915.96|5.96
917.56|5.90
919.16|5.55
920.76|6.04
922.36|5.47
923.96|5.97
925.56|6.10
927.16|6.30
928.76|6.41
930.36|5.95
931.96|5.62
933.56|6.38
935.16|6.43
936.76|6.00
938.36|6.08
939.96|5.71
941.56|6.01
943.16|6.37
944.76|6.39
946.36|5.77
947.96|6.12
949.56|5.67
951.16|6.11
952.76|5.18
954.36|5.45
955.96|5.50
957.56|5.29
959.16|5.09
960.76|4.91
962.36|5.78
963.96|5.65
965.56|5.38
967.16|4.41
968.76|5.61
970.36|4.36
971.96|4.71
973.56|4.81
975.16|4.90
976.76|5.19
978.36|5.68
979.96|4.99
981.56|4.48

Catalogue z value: 0.137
